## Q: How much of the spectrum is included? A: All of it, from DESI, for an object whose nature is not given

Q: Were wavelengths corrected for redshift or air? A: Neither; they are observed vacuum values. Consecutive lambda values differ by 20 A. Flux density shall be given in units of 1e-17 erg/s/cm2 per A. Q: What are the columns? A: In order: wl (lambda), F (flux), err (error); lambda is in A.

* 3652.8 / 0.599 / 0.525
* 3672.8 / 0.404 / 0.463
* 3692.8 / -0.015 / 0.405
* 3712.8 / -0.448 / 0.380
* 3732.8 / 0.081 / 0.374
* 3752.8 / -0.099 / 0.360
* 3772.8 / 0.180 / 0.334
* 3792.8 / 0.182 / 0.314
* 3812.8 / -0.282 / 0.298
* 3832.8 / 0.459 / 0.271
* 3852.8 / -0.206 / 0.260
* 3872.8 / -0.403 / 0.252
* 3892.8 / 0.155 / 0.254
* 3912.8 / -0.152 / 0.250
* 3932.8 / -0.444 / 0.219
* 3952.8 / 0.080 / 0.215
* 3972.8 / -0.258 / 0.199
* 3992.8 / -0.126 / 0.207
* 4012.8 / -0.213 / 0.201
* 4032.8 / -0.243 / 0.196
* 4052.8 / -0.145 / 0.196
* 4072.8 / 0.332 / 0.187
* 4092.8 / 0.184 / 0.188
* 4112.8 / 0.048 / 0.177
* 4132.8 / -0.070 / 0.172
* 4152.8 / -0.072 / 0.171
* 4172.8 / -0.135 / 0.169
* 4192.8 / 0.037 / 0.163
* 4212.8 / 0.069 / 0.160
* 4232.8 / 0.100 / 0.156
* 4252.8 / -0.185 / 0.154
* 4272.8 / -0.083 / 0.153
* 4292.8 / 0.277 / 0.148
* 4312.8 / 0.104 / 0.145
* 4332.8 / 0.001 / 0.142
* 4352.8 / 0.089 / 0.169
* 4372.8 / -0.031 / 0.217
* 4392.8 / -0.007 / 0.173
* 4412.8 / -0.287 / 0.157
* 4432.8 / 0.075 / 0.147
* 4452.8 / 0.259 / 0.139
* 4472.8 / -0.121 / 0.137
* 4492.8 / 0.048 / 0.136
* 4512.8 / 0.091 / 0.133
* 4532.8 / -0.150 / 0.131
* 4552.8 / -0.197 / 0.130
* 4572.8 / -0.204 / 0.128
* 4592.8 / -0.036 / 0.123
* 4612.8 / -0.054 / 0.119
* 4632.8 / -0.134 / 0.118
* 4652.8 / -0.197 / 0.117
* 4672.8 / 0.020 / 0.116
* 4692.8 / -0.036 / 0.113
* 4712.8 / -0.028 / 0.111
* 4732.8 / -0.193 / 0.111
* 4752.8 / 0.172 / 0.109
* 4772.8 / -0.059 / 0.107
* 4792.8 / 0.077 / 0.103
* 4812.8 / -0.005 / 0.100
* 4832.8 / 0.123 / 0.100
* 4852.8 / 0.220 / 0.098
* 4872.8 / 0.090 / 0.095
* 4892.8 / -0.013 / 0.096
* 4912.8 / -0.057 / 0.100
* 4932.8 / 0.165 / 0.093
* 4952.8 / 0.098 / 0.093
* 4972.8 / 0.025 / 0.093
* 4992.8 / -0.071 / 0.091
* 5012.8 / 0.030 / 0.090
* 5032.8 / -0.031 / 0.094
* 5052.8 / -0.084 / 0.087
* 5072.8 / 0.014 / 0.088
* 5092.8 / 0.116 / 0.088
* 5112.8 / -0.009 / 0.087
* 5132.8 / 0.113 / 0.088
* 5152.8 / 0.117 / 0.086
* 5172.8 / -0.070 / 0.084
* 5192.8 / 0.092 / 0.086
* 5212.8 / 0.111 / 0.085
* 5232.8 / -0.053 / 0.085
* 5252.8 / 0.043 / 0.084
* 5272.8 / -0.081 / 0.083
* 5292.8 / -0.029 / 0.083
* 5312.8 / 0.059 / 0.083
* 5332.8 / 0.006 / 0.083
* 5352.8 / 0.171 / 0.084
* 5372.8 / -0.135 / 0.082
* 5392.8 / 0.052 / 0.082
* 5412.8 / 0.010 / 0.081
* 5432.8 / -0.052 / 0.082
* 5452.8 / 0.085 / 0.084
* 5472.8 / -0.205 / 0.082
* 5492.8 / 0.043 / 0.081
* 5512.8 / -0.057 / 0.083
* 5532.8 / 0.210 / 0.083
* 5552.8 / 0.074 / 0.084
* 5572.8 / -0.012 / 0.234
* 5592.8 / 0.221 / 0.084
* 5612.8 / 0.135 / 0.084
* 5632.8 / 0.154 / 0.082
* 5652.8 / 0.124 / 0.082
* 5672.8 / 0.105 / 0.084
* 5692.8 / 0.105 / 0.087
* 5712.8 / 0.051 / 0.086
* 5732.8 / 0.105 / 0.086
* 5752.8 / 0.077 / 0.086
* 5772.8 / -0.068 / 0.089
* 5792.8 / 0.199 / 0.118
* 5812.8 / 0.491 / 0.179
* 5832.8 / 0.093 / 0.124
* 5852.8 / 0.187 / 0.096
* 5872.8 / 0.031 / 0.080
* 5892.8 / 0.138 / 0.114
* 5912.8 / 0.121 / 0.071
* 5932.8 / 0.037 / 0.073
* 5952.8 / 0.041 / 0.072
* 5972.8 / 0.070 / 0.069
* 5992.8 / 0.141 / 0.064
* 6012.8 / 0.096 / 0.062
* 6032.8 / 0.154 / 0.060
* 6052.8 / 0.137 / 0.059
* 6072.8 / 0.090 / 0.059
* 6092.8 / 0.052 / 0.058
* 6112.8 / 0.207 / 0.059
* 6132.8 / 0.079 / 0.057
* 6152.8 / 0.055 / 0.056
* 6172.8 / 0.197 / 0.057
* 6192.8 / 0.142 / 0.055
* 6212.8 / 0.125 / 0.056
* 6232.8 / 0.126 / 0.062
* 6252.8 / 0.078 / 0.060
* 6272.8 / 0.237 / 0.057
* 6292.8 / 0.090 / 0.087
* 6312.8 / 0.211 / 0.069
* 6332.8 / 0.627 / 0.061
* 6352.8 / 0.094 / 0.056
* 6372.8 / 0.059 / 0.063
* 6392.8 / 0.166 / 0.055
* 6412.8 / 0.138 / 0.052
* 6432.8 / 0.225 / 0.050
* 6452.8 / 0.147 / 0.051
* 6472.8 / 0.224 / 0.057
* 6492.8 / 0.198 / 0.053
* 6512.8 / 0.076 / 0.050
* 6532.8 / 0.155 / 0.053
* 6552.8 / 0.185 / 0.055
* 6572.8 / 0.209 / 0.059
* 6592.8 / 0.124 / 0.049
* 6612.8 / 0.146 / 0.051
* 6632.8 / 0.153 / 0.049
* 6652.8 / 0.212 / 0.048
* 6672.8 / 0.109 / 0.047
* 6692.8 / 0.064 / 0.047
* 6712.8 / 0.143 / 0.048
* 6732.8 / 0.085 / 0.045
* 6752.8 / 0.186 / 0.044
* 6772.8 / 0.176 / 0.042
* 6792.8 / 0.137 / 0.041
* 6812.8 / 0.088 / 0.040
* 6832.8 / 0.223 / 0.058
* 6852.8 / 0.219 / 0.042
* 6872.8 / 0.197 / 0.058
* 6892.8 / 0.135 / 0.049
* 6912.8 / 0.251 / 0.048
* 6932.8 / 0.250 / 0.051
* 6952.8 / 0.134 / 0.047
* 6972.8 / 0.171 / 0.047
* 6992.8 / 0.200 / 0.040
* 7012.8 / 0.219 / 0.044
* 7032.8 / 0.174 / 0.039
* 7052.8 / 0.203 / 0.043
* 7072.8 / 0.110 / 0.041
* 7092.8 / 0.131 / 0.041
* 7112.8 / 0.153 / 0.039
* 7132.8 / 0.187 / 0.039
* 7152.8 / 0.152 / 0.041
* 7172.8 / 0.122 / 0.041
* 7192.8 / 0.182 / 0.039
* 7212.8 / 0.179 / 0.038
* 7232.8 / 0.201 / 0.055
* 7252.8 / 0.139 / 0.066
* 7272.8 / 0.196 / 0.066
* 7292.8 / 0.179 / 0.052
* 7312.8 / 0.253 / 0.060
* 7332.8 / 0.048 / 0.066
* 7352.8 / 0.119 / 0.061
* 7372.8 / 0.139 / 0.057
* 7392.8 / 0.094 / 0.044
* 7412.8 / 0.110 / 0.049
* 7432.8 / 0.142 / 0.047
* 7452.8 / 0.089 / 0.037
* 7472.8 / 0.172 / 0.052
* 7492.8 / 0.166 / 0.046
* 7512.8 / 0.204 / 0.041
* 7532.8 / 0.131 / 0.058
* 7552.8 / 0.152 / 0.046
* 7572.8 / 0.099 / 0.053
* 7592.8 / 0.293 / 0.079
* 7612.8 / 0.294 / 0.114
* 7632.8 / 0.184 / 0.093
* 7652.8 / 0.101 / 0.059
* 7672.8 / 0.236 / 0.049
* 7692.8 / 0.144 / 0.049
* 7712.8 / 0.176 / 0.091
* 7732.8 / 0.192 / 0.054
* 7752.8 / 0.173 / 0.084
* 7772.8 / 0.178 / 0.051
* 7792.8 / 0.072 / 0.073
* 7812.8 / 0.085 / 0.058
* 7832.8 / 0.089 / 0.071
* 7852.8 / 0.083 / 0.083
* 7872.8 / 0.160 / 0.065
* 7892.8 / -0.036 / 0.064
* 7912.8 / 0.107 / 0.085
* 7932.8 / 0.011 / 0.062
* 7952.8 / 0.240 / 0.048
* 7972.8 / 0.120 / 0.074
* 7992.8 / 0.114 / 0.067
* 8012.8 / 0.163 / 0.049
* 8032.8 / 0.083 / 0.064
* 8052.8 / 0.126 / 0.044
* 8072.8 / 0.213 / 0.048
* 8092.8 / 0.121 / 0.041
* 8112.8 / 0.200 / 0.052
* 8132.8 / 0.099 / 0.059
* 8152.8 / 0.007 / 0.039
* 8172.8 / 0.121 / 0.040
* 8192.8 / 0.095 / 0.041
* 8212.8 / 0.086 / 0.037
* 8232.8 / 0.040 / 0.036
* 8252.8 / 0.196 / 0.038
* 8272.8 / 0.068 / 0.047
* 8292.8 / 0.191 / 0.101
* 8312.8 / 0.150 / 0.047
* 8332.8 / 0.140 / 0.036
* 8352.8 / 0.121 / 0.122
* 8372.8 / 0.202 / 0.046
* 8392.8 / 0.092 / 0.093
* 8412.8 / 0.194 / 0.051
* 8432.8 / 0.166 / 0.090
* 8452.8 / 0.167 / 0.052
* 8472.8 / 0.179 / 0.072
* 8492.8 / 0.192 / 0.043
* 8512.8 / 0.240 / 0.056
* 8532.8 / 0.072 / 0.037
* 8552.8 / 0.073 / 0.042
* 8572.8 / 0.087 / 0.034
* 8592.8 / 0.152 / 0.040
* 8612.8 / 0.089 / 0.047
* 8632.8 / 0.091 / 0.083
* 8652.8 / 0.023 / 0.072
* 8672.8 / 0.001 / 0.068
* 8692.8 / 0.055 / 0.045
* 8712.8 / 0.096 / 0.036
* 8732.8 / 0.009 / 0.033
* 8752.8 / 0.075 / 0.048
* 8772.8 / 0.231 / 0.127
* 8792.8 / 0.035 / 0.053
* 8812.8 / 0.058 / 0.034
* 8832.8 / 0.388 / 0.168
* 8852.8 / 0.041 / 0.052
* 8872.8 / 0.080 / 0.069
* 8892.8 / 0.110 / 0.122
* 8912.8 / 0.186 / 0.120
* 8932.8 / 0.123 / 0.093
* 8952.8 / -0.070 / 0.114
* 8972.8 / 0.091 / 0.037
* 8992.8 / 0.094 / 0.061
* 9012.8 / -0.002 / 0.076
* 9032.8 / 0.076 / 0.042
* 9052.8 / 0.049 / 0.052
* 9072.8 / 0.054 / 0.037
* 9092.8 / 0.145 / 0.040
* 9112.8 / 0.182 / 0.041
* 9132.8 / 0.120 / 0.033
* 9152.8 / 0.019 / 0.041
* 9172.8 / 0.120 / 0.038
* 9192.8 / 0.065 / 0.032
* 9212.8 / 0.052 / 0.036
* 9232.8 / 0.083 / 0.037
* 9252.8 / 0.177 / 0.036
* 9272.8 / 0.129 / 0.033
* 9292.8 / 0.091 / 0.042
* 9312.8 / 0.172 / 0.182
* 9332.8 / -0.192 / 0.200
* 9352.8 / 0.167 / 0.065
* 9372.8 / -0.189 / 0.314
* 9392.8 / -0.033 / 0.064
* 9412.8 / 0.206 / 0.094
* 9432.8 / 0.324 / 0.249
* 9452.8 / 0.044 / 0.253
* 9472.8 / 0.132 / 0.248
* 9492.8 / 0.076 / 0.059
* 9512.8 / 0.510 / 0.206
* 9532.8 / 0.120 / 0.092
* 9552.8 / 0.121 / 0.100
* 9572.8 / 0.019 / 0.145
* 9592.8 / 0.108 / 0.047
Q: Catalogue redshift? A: 0.698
